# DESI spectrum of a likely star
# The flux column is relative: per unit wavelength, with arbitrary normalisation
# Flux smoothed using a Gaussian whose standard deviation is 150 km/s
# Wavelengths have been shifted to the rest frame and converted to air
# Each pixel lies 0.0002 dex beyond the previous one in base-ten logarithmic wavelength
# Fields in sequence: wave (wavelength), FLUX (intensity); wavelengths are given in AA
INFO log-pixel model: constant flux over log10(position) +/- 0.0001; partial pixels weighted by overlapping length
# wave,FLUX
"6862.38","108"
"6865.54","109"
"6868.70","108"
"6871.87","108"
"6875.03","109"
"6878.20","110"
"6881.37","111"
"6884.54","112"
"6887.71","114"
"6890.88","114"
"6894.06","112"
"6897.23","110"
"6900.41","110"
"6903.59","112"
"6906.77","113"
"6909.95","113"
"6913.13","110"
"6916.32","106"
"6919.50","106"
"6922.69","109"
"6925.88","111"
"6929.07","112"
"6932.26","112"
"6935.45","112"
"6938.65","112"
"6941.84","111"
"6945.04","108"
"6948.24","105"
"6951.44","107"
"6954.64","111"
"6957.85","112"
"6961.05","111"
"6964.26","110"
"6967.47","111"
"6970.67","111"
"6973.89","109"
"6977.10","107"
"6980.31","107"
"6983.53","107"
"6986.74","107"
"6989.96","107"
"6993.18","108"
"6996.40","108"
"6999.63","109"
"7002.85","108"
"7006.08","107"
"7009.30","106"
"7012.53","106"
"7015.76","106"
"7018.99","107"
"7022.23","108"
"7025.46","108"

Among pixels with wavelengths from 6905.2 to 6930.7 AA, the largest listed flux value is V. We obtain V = 113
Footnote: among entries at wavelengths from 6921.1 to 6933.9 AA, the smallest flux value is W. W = 109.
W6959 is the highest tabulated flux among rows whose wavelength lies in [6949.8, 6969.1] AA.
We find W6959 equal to 112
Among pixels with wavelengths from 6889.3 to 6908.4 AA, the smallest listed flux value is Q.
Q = 110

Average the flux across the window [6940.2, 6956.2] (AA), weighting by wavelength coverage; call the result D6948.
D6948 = 108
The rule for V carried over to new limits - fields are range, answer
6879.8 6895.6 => 114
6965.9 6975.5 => 111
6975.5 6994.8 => 108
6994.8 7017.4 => 109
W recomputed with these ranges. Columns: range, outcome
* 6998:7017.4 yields 106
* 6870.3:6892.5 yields 108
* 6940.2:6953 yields 105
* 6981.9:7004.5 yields 107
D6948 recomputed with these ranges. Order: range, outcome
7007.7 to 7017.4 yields 106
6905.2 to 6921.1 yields 110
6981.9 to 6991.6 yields 107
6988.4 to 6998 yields 108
